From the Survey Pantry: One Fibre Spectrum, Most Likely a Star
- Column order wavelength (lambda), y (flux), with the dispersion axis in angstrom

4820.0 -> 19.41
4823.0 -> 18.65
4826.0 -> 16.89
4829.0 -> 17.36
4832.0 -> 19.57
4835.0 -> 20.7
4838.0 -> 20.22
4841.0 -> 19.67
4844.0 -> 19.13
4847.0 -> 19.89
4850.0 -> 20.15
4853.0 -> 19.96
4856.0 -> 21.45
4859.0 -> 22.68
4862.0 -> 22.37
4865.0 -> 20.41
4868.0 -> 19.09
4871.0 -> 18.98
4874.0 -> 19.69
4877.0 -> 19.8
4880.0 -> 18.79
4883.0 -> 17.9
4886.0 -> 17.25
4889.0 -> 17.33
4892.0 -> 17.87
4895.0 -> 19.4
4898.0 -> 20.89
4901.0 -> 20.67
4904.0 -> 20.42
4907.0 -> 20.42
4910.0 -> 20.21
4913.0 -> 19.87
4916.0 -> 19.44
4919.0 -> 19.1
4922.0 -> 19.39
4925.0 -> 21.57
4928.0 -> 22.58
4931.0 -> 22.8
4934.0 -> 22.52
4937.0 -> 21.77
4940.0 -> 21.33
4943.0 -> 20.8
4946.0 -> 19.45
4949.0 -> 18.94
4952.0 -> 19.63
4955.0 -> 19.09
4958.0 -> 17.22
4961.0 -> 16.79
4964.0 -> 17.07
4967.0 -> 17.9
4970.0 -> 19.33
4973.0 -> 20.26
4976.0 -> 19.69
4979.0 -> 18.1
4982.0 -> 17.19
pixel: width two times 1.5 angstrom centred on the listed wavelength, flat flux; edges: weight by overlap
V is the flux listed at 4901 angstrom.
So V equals 20.67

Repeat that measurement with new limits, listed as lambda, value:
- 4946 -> 19.45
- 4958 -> 17.22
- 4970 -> 19.33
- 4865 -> 20.41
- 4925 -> 21.57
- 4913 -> 19.87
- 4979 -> 18.1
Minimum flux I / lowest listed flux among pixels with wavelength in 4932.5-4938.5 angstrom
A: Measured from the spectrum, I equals 21.77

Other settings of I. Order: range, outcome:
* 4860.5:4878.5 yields 18.98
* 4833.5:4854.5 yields 19.13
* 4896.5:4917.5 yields 19.44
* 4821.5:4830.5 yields 16.89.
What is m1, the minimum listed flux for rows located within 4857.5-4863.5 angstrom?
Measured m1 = 22.37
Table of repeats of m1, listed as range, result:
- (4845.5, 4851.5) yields 19.89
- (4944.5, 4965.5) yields 16.79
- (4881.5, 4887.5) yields 17.25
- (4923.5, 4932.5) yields 21.57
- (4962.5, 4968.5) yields 17.07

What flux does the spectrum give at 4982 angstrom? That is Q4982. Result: 17.19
